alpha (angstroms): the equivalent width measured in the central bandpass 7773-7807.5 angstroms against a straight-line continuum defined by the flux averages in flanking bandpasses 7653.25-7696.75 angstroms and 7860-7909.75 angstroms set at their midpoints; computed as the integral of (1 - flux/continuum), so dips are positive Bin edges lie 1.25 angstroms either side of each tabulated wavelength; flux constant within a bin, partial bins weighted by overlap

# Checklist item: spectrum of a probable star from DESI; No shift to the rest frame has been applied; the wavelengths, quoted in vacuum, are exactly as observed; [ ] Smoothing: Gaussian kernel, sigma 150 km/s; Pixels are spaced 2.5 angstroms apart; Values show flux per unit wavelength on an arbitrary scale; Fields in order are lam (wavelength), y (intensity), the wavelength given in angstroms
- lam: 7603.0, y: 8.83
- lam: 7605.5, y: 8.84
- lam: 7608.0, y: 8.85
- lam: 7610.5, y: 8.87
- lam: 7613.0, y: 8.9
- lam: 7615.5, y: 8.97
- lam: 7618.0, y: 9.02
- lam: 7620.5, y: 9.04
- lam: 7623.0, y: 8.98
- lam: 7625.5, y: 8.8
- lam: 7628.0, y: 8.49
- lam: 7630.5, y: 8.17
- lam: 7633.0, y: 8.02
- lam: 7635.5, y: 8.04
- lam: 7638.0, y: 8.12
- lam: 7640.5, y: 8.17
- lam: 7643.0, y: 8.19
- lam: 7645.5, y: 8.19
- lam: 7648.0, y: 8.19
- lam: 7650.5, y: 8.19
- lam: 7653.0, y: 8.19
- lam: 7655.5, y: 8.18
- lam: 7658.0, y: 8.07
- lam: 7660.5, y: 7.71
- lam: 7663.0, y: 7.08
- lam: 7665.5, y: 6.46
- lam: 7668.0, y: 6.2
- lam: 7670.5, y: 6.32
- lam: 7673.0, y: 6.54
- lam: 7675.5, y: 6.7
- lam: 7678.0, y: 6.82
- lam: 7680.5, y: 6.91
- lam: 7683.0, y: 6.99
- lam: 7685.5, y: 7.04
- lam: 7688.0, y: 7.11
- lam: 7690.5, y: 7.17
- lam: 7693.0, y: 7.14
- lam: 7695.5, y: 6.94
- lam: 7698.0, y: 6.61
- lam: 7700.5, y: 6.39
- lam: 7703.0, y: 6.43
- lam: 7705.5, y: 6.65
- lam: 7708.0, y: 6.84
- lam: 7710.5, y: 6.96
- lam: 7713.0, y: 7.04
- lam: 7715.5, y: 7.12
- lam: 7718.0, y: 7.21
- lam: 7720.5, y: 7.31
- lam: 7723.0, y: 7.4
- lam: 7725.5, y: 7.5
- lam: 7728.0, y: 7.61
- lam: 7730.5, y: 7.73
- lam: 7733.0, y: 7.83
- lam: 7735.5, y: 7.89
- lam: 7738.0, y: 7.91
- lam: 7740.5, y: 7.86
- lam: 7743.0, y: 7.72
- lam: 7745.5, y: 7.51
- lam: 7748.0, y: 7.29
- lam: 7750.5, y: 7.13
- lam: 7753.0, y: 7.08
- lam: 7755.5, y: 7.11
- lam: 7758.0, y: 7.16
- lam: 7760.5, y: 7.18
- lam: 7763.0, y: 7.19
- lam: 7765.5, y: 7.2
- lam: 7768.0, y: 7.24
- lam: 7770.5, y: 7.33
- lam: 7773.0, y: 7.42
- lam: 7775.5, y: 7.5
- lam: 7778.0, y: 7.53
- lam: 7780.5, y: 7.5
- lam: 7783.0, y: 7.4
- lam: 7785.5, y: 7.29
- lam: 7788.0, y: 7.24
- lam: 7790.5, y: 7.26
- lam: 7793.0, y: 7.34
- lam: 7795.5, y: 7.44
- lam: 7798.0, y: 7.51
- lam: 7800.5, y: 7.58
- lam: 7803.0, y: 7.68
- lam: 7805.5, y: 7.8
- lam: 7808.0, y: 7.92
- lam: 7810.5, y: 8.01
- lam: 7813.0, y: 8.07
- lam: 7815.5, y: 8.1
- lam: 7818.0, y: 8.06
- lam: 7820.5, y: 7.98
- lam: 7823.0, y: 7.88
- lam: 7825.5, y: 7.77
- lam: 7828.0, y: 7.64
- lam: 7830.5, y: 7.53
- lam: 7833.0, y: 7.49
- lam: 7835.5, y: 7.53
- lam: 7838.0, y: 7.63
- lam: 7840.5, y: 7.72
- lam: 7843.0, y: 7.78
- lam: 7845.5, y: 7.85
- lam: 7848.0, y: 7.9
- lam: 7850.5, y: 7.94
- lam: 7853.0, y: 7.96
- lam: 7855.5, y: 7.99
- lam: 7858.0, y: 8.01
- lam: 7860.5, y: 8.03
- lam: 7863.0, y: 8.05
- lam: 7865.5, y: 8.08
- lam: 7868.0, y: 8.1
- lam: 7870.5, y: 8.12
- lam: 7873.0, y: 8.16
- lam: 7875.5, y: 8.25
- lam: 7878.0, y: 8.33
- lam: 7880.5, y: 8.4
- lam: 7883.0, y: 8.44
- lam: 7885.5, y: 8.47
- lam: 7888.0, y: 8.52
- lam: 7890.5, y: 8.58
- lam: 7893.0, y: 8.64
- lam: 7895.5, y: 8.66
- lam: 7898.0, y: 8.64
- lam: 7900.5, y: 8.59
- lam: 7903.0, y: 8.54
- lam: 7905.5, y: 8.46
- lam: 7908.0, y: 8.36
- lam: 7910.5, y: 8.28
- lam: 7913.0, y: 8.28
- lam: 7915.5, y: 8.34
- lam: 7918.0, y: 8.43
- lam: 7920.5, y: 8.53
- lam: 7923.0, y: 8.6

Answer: 1.3 angstroms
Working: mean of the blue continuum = 7.05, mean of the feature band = 7.48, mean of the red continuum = 8.38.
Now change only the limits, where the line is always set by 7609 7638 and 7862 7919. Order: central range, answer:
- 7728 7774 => 5.83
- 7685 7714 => 5.80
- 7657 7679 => 4.44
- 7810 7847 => 2.81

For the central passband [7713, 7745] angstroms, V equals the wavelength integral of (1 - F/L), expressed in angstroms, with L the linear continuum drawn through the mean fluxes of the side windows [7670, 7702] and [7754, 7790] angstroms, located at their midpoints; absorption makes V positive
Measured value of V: -2.26 angstroms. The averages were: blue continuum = 6.83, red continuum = 7.3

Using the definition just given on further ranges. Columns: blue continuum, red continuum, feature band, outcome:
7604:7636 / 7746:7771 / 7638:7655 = 0.48 angstroms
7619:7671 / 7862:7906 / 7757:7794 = 3.98 angstroms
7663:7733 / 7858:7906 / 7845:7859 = 0.32 angstroms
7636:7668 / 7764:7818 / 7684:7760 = 4.62 angstroms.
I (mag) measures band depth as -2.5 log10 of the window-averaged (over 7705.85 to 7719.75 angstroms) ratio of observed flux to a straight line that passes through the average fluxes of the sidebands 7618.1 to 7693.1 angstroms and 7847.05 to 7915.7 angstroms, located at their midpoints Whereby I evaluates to 0.12 mag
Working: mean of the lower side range 7.67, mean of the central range 7.02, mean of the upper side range 8.29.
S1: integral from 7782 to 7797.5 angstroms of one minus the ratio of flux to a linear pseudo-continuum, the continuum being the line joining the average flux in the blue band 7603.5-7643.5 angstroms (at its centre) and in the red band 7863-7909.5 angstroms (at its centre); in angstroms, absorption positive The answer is 2.1 angstroms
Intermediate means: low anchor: 8.6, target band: 7.34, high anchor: 8.4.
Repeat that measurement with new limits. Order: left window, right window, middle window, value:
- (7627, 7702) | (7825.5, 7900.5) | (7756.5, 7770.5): 1.0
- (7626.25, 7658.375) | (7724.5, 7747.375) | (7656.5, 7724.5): 8.6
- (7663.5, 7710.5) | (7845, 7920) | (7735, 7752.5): -0.9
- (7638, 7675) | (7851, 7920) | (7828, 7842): 1.0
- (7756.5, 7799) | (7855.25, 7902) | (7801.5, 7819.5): -0.7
